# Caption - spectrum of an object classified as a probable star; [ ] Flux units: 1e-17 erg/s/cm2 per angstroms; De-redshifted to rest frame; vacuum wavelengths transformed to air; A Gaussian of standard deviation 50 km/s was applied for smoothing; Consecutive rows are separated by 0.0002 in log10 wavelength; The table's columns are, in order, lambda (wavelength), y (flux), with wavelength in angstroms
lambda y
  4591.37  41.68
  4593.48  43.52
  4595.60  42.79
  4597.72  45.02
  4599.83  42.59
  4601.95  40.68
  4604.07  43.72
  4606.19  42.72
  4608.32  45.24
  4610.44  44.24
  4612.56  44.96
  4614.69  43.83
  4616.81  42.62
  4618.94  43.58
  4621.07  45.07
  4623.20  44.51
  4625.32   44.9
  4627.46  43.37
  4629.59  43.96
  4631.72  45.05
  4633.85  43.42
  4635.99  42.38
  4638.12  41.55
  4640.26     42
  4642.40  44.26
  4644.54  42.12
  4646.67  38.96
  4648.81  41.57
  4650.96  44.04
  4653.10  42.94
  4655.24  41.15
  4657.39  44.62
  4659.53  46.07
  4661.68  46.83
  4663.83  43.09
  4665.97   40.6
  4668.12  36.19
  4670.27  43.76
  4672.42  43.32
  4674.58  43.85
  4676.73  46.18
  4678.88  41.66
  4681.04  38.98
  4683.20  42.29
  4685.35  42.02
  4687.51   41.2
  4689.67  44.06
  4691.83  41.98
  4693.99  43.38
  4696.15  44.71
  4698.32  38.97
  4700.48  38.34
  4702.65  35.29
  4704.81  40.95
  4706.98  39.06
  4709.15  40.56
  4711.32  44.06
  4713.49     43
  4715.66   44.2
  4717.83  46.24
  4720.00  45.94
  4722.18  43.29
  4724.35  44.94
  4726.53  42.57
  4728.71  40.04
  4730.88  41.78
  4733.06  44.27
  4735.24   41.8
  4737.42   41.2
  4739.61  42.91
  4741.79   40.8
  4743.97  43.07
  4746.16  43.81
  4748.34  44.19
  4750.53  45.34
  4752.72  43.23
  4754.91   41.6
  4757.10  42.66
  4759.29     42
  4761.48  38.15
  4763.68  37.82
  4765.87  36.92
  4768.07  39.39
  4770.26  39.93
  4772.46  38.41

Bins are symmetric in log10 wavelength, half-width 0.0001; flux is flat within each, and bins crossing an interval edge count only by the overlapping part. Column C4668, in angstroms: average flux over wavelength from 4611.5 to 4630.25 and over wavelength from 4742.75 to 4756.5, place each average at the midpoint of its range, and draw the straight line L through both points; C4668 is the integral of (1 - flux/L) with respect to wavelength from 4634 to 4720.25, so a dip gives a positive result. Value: 3.0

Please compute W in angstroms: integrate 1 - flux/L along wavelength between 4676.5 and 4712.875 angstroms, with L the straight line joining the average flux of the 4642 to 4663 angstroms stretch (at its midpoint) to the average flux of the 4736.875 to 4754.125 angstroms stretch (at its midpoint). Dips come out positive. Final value 1.6 angstroms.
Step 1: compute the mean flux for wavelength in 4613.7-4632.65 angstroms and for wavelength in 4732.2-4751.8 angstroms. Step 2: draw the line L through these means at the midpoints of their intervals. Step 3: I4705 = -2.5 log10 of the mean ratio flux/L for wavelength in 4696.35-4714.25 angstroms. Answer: 0.08 mag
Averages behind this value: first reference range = 44.1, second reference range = 43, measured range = 40.2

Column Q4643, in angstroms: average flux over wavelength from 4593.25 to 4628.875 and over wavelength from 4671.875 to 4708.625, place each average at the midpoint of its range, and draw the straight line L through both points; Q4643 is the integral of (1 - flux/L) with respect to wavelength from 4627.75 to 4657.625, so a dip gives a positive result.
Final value 0.1 angstroms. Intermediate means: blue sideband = 43.7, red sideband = 41.5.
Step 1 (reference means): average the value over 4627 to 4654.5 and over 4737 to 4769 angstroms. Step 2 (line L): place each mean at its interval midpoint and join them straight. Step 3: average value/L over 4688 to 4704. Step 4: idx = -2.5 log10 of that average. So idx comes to 0.03 mag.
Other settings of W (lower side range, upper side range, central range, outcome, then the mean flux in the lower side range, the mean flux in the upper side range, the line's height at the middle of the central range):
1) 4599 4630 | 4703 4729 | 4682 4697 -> 0.10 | 43.7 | 42.8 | 43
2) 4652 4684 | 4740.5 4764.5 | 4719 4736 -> -0.31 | 42.8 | 42.1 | 42.3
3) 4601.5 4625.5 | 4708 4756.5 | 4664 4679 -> 0.41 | 43.9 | 43.1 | 43.5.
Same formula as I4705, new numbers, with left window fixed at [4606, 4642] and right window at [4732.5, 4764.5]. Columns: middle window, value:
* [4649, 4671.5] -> 0.011 mag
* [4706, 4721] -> -0.018 mag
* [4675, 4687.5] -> 0.020 mag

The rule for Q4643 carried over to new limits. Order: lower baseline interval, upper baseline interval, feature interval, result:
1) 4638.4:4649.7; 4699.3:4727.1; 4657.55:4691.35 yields -0.6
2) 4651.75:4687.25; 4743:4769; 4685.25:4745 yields -0.1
